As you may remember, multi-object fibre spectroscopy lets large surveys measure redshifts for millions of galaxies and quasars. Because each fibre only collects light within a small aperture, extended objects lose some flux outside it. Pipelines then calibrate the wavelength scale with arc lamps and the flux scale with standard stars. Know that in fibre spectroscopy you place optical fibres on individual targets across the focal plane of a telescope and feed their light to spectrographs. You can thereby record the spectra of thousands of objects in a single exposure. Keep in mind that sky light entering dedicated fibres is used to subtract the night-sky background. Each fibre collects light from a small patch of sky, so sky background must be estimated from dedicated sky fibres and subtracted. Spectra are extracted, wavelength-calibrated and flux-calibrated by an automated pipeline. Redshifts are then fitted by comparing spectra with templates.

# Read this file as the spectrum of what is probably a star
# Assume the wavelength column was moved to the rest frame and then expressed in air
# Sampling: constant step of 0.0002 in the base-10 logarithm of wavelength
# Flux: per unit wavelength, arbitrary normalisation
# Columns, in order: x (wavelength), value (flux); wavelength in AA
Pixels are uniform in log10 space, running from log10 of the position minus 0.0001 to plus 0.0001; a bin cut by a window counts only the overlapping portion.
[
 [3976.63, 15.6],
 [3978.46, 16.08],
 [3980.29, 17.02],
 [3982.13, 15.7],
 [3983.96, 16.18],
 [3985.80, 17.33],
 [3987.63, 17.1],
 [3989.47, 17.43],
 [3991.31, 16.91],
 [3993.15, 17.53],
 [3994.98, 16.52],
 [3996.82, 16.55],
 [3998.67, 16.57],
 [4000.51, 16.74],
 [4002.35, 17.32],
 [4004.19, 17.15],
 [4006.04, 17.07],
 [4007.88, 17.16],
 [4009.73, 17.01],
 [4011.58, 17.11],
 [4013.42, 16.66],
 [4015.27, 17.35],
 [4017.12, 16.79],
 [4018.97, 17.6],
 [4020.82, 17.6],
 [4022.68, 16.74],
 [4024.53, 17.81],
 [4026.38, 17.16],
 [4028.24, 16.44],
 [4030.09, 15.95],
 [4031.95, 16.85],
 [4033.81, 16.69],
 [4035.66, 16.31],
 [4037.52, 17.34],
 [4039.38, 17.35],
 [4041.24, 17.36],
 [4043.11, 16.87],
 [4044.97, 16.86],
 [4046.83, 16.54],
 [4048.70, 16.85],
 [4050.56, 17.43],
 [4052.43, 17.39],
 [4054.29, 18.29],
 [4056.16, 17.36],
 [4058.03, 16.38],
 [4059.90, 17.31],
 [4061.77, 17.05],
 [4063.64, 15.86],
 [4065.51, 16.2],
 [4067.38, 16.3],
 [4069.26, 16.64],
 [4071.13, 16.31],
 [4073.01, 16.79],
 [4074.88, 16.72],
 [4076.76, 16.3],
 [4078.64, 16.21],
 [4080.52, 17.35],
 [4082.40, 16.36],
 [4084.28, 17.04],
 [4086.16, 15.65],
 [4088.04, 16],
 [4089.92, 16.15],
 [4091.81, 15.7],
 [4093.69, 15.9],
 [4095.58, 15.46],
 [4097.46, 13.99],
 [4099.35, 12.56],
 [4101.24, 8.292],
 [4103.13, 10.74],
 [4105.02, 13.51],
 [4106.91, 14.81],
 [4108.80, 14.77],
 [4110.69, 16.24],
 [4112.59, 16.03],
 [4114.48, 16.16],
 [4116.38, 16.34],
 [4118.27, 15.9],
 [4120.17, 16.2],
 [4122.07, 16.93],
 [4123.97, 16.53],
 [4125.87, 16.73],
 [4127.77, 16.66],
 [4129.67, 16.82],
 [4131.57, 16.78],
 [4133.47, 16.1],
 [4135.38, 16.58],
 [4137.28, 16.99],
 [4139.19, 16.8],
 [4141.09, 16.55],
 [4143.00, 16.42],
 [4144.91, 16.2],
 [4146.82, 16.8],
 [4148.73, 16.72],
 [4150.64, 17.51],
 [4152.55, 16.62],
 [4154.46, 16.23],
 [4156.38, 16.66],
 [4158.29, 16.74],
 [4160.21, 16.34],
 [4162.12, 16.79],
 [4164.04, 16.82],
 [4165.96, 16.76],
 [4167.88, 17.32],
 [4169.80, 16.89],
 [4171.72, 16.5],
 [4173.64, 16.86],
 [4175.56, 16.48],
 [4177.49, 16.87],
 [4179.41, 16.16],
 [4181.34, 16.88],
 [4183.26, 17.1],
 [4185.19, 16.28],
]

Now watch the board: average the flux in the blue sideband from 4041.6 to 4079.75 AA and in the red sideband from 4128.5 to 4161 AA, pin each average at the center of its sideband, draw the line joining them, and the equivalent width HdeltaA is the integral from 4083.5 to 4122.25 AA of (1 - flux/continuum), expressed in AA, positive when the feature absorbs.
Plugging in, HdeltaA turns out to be 4.2 AA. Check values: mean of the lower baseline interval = 16.8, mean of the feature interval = 14.9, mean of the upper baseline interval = 16.6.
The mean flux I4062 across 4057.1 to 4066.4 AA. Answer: 16.6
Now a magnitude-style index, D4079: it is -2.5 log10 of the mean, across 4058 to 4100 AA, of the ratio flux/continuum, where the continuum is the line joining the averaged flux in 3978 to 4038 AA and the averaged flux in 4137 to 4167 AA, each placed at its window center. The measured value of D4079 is 0.04 mag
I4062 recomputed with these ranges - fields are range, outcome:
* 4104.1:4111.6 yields 14.8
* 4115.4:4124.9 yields 16.4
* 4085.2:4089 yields 15.9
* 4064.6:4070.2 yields 16.4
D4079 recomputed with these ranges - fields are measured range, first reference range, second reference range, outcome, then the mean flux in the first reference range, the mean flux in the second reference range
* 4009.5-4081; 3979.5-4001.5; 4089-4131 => -0.057 mag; 16.8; 15.1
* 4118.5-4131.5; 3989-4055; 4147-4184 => 0.014 mag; 17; 16.8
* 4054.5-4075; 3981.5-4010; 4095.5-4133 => -0.056 mag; 16.9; 15.1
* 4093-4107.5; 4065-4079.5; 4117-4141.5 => 0.254 mag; 16.4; 16.6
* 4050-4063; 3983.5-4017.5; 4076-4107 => -0.107 mag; 17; 14.8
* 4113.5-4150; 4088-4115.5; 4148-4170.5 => -0.063 mag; 14.4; 16.8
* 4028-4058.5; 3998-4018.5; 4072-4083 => -0.010 mag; 17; 16.6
